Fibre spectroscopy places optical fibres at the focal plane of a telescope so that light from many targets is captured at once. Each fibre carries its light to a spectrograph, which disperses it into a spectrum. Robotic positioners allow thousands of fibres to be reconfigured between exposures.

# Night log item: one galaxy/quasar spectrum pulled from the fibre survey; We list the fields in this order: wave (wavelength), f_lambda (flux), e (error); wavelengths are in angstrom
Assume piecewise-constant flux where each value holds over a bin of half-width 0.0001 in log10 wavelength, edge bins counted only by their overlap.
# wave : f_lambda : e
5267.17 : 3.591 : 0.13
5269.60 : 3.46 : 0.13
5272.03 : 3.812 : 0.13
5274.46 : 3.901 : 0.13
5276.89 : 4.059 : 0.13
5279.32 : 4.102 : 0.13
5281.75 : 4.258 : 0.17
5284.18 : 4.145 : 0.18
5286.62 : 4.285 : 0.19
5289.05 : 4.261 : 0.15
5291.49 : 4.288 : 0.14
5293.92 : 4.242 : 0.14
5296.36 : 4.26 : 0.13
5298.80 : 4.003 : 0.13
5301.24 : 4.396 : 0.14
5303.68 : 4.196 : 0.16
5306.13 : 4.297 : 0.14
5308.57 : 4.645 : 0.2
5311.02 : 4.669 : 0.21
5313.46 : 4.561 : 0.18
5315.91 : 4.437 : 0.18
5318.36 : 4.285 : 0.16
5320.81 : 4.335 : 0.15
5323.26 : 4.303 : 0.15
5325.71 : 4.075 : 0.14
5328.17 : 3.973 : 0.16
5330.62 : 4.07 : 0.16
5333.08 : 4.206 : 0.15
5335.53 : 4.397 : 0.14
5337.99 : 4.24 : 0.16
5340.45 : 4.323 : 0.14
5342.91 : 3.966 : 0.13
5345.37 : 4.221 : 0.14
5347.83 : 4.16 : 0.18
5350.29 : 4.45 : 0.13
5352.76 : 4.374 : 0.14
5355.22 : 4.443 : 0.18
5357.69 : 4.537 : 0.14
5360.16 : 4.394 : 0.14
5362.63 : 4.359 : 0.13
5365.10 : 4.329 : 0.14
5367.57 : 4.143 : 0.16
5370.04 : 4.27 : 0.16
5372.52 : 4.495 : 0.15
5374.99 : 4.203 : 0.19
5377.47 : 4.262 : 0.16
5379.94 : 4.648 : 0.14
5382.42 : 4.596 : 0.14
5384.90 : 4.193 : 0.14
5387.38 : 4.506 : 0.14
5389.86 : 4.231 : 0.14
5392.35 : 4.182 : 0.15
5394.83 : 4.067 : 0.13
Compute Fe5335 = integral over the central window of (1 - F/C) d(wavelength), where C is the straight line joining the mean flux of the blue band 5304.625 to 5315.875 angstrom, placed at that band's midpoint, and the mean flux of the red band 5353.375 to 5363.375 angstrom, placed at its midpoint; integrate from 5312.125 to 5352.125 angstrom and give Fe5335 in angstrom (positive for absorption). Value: 2.0 angstrom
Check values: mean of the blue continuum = 4.52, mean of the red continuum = 4.43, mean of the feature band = 4.25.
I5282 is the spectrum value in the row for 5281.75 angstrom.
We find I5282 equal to 4.258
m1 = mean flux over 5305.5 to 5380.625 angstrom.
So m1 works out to 4.32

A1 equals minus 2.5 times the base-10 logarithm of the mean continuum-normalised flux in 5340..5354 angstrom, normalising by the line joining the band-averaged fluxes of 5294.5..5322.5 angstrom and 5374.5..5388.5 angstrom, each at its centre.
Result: 0.04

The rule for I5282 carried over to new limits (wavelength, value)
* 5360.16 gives 4.394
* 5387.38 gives 4.506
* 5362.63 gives 4.359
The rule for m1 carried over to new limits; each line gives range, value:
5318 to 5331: 4.17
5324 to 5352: 4.19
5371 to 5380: 4.37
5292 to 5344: 4.28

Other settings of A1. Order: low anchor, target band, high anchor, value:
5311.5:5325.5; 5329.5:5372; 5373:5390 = 0.02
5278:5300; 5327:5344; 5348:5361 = 0.05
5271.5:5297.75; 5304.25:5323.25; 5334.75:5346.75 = -0.06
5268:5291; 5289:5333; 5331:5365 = -0.03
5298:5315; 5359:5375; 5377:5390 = 0.03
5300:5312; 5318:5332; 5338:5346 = 0.03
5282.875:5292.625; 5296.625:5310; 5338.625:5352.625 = -0.02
